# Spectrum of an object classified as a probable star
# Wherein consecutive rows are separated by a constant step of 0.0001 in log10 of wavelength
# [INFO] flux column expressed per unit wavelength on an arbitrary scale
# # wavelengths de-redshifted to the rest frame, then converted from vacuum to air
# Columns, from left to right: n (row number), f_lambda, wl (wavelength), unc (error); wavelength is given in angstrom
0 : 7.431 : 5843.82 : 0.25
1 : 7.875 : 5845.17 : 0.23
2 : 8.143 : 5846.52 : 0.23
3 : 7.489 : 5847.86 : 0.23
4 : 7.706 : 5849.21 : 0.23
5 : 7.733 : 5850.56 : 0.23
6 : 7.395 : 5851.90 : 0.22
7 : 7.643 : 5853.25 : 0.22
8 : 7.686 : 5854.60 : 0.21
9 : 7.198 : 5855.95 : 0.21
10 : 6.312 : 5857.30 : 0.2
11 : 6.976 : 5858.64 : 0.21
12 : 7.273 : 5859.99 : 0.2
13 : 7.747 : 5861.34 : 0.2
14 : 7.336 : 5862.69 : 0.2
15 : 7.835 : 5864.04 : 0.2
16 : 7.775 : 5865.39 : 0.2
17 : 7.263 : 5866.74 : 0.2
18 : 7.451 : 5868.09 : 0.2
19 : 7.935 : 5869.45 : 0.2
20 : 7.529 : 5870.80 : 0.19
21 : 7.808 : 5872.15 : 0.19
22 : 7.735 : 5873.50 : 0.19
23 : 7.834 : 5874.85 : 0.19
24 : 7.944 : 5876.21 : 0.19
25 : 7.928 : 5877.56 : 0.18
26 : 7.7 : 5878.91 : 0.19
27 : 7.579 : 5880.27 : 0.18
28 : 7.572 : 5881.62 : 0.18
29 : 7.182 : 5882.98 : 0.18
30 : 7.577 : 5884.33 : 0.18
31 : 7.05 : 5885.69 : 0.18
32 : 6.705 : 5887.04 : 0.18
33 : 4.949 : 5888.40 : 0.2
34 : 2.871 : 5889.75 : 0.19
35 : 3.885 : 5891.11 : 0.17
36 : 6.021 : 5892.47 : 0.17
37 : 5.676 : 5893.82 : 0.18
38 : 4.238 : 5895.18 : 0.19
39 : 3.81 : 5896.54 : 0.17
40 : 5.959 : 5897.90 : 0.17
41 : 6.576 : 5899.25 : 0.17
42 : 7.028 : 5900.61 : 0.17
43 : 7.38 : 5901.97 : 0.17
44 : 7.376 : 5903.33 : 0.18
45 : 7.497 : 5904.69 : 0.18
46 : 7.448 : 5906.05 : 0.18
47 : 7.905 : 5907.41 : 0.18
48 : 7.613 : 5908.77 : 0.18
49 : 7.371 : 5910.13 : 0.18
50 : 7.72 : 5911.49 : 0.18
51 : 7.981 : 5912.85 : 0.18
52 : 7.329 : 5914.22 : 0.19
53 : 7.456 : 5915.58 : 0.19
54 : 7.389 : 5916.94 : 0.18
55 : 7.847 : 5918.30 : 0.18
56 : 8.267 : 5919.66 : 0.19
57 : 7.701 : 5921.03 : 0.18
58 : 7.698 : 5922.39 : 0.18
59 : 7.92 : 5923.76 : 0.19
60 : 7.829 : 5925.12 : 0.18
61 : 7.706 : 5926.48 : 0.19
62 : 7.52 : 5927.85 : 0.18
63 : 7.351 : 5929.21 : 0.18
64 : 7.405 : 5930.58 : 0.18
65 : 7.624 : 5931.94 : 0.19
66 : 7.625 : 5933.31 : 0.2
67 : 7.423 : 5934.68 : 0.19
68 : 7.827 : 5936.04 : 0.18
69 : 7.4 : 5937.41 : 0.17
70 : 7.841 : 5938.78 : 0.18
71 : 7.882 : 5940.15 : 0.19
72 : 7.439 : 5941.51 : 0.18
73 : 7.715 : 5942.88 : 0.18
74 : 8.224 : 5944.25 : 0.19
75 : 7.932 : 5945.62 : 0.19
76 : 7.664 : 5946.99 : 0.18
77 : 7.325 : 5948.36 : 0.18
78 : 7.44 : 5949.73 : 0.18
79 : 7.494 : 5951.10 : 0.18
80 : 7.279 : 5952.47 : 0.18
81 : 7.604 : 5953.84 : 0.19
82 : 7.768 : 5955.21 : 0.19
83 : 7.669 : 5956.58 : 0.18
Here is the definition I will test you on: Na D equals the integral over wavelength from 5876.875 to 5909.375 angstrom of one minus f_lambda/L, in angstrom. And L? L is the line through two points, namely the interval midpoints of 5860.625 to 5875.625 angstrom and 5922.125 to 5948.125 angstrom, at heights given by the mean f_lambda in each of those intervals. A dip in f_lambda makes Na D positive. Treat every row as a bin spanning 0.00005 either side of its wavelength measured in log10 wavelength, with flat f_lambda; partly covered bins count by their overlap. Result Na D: 5.0 angstrom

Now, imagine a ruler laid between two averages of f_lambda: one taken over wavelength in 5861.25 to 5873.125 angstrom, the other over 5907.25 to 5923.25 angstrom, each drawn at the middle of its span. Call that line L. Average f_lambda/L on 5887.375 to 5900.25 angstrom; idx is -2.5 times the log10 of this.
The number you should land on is 0.47 mag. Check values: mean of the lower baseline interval 7.63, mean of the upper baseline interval 7.68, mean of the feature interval 4.99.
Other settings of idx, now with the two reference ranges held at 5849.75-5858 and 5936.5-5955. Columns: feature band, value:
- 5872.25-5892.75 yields 0.105 mag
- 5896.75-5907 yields 0.088 mag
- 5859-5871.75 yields -0.027 mag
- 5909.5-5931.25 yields -0.014 mag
